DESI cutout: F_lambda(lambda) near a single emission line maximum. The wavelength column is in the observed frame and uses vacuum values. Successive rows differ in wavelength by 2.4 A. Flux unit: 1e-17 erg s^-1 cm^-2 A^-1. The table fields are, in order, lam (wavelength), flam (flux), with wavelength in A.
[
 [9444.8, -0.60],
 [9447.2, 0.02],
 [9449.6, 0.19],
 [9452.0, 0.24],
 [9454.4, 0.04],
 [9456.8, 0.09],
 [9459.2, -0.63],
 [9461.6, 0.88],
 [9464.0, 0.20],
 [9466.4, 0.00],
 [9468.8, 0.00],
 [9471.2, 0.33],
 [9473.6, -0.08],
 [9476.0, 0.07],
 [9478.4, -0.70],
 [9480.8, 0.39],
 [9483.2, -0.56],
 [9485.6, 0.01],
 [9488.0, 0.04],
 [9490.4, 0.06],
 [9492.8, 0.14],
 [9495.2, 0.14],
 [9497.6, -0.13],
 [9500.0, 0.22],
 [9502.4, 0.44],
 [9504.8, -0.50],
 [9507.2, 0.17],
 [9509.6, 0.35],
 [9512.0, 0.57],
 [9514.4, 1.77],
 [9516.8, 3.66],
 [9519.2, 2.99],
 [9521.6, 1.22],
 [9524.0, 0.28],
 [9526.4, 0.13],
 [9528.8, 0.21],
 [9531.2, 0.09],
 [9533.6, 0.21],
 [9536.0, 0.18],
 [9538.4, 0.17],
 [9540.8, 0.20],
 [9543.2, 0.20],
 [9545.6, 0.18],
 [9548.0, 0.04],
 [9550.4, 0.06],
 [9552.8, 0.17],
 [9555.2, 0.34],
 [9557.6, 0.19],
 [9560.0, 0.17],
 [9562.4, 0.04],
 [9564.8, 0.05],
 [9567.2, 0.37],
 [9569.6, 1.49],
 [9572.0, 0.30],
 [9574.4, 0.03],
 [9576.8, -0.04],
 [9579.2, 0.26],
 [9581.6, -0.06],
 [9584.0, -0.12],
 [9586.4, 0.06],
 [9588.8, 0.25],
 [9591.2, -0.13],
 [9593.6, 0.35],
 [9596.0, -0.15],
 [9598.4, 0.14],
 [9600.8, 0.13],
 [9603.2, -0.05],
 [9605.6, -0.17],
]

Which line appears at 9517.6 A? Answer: [O III]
